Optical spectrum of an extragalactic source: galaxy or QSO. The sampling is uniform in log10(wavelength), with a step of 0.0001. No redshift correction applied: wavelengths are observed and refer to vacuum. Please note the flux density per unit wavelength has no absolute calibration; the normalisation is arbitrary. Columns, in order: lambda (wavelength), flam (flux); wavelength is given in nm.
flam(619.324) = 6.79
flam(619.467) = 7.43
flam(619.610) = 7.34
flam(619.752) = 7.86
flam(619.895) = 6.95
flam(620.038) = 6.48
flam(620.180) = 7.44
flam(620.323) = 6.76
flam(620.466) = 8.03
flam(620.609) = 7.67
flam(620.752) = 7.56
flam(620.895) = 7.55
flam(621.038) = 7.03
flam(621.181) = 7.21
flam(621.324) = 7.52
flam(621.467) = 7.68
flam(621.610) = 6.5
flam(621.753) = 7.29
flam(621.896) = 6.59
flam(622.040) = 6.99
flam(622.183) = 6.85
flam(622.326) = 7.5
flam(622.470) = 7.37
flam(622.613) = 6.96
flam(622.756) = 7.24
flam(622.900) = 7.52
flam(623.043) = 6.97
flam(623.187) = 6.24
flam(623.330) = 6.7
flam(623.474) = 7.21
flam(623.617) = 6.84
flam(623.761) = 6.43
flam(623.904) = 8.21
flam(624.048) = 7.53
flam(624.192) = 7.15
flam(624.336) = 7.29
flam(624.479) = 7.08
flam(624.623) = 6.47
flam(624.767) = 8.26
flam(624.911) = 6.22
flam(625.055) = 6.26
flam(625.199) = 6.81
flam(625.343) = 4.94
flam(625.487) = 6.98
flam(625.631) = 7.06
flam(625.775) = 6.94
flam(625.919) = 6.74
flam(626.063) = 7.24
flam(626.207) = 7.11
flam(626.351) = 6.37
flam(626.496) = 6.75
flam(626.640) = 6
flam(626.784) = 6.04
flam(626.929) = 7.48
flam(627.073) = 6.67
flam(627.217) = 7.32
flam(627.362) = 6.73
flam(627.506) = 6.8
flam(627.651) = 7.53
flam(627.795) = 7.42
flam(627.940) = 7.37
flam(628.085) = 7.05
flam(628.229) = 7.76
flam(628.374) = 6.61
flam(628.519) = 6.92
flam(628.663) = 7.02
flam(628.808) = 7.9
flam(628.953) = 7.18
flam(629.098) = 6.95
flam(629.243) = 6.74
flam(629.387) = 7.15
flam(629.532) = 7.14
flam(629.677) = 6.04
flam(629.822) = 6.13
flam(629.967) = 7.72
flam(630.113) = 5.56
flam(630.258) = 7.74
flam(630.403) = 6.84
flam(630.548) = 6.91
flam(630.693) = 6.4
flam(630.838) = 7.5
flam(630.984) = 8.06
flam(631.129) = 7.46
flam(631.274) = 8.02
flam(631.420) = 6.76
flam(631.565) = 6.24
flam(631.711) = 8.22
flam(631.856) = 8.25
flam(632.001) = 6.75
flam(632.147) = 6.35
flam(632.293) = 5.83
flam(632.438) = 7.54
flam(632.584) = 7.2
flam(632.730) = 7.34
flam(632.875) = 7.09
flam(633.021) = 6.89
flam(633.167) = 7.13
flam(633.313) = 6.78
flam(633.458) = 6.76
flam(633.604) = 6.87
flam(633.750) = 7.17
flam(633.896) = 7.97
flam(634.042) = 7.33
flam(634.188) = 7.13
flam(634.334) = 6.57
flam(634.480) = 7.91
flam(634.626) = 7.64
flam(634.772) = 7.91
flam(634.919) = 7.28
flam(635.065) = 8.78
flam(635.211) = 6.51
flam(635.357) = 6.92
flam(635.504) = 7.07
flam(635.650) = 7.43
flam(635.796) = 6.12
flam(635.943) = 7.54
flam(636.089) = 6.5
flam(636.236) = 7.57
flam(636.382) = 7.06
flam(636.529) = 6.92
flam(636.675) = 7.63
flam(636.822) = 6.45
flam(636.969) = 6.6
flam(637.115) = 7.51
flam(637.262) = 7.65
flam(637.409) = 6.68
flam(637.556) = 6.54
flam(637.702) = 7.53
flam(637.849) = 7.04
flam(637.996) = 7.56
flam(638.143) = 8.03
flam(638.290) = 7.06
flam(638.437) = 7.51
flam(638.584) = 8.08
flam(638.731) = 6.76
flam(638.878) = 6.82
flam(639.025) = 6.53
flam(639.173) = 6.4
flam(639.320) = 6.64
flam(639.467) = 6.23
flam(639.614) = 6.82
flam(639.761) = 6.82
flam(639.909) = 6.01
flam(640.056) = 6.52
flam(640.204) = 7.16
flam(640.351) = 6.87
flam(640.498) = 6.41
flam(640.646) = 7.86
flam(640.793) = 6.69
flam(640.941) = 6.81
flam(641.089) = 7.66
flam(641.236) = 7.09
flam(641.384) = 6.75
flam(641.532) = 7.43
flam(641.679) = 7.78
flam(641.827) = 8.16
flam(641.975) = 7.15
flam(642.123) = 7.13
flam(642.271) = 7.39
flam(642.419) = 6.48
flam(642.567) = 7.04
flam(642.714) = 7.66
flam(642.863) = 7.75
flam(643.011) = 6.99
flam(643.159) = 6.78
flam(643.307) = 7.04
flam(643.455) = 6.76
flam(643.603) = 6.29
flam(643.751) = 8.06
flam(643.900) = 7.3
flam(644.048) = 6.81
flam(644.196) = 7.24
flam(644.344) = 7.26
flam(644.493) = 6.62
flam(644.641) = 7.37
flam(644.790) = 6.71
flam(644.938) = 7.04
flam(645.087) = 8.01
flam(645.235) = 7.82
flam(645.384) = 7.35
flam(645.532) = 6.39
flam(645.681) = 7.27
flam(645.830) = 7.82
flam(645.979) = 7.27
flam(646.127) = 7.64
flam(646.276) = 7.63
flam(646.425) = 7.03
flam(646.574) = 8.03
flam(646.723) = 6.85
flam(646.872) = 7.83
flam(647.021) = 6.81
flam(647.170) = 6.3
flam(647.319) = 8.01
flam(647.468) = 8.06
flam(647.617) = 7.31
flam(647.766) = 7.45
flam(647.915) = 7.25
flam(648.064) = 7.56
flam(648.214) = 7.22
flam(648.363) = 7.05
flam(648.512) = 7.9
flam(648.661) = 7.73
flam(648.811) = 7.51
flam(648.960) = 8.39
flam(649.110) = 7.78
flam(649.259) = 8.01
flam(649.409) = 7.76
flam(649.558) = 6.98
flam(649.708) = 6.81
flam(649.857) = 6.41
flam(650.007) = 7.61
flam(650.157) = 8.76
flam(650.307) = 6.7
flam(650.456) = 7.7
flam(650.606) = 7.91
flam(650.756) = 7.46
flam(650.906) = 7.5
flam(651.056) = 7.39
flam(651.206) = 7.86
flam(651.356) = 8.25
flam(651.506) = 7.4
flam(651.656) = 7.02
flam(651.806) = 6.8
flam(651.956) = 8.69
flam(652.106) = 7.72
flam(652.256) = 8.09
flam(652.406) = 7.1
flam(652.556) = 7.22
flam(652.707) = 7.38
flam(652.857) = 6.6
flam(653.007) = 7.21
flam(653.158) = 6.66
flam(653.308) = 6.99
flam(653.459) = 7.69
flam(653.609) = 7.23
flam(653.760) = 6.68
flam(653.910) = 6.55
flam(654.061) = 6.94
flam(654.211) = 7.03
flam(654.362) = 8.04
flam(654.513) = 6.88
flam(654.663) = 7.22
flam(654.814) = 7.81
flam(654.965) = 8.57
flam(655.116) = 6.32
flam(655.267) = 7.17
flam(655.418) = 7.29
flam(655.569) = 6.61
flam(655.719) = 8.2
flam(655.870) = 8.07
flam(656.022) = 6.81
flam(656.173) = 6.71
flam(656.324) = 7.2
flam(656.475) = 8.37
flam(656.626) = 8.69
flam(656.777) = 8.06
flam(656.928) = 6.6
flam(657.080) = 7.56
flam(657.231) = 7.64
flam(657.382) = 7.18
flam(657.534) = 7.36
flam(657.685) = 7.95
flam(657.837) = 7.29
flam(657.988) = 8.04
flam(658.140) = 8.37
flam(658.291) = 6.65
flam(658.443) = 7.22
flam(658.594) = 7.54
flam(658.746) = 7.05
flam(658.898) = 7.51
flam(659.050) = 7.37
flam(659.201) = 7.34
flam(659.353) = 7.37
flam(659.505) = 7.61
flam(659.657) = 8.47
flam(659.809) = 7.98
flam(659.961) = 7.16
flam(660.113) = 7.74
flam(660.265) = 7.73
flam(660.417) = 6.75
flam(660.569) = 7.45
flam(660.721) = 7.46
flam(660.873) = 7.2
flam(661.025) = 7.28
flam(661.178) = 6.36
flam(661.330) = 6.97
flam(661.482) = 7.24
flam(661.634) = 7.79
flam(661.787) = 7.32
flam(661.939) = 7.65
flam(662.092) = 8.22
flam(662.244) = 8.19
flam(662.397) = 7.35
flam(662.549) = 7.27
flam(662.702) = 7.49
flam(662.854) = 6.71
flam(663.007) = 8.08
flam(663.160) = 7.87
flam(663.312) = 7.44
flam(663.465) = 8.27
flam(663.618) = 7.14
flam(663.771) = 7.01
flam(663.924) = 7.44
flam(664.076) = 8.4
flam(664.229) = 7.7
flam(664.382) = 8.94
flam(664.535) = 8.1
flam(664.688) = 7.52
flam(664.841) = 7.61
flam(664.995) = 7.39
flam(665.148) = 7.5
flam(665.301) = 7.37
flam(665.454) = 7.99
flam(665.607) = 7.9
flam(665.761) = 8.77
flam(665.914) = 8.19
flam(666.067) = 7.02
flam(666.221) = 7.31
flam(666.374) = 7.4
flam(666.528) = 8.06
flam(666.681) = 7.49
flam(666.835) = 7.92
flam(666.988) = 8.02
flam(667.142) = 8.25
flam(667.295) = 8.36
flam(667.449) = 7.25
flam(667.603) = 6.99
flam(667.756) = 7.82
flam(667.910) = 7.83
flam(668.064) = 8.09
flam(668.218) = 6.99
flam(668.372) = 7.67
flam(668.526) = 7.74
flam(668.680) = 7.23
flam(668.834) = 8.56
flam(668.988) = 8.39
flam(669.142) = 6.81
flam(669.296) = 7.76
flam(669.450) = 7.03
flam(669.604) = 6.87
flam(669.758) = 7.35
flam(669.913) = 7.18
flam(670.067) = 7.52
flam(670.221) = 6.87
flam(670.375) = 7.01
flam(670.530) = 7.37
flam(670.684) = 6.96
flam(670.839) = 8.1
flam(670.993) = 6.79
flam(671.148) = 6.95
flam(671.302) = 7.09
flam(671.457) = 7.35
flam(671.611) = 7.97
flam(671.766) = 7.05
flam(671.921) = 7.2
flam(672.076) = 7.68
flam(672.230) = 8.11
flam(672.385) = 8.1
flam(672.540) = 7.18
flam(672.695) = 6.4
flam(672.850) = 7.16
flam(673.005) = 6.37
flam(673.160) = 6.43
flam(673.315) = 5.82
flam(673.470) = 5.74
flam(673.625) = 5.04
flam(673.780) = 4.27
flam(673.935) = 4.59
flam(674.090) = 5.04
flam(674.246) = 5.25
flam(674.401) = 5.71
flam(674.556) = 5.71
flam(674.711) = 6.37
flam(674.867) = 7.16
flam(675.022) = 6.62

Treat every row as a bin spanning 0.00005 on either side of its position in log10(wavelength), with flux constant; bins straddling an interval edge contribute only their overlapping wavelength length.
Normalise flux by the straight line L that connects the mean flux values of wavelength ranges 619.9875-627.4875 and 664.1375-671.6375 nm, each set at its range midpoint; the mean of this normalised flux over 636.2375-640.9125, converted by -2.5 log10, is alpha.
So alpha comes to 0.03 mag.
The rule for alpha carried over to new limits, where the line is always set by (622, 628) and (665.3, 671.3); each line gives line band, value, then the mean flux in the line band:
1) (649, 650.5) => -0.03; 7.47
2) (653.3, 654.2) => 0.05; 7.02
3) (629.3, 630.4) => 0.04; 6.79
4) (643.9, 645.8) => 0.01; 7.18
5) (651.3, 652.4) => -0.05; 7.67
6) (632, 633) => 0.03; 6.88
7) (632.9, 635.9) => -0.02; 7.21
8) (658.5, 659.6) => 0.00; 7.41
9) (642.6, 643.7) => 0.02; 7.06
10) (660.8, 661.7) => 0.05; 7.13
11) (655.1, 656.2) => 0.03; 7.21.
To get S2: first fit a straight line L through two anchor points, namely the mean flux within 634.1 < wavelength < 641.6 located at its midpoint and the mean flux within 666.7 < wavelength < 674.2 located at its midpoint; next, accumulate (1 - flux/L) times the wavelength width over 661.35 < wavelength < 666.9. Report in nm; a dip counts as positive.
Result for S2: -0.448 nm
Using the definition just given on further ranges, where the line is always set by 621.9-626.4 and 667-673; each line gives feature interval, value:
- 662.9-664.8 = -0.11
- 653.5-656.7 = -0.03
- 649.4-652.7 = -0.12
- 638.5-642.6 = 0.08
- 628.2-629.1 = -0.02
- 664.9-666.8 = -0.08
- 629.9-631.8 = -0.05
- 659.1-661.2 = -0.03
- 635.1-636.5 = 0.01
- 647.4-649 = -0.08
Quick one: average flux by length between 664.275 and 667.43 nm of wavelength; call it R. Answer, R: 7.84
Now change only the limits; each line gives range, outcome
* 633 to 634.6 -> 7.16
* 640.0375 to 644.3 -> 7.15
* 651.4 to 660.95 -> 7.41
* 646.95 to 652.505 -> 7.52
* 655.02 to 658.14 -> 7.49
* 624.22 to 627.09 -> 6.74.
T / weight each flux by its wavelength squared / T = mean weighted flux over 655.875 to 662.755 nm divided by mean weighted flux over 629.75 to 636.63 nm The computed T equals 1.1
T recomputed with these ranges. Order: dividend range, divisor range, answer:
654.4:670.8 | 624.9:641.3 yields 1.18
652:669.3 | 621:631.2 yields 1.20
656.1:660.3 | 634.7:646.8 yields 1.12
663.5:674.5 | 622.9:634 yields 1.18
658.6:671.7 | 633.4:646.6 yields 1.14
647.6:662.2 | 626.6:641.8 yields 1.12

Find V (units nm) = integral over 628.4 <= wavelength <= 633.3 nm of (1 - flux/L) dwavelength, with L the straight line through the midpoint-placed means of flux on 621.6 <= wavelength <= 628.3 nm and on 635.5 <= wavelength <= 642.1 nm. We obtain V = -0.04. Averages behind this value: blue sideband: 6.96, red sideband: 7.06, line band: 7.05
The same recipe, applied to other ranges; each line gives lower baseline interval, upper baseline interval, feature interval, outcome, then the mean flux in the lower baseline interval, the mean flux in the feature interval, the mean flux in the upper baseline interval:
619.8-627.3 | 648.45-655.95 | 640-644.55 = 0.09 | 7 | 7.13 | 7.43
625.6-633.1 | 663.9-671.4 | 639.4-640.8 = 0.09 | 7.02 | 6.75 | 7.61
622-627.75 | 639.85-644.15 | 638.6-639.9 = 0.08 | 6.92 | 6.66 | 7.1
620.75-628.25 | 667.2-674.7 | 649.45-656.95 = -0.44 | 7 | 7.39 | 6.97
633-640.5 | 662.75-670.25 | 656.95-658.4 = -0.01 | 7.08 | 7.51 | 7.66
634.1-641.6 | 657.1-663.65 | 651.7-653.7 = 0.01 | 7.08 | 7.33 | 7.49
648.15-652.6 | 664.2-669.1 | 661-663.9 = 0.10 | 7.56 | 7.46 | 7.79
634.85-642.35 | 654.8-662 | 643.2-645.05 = 0.03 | 7.09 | 7.06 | 7.46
